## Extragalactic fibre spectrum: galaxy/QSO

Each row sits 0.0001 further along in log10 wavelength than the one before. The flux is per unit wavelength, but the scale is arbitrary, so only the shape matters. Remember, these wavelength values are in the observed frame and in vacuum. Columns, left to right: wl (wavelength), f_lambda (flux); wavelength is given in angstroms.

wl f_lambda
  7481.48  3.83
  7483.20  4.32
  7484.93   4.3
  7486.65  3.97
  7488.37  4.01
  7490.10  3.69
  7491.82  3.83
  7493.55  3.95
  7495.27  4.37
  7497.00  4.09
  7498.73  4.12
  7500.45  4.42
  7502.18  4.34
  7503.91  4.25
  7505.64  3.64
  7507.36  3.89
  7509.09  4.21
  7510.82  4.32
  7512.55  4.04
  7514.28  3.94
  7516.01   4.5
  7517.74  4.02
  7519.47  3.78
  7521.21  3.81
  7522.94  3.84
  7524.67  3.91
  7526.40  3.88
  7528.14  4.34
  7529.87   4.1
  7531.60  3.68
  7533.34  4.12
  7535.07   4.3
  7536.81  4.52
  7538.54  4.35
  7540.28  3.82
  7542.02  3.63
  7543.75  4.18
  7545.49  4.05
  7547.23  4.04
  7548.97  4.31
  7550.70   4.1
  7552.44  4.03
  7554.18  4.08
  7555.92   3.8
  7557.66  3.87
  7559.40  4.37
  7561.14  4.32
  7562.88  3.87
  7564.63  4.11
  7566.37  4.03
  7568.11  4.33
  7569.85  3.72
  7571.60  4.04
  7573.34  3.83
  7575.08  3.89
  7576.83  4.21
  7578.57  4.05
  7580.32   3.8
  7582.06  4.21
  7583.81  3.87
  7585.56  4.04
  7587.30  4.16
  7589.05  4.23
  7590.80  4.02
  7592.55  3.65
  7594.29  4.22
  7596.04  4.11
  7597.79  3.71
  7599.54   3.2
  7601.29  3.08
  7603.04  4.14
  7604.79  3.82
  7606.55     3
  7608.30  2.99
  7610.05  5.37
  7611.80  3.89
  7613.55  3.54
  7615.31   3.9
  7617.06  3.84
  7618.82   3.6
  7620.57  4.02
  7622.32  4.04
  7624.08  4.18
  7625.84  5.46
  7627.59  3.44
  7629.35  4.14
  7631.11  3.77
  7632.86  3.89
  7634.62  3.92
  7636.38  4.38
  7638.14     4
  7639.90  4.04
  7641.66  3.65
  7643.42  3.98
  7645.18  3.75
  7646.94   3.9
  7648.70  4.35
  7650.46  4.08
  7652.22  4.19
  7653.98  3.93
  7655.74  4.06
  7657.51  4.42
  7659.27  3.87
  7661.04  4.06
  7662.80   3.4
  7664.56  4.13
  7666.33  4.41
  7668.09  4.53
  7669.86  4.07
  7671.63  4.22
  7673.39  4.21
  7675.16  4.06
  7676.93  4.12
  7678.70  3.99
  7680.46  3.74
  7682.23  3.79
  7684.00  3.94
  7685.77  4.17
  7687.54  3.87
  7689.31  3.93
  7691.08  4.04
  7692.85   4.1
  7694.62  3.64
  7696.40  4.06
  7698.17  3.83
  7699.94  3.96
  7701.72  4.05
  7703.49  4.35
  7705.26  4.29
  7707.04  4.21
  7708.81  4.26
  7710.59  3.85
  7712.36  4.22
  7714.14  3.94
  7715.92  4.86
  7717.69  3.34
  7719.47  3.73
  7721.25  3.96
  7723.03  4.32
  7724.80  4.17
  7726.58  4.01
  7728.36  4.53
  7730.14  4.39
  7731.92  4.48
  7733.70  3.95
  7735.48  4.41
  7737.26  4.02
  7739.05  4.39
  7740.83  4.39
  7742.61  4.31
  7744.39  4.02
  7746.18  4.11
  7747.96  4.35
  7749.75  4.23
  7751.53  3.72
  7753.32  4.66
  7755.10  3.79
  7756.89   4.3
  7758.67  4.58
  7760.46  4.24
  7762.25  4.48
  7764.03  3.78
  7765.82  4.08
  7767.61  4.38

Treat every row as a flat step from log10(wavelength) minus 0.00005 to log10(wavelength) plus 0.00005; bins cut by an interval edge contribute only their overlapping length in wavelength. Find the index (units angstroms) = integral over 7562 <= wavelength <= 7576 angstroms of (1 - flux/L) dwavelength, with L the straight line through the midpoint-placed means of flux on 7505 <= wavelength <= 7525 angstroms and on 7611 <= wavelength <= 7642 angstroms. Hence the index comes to 0.1 angstroms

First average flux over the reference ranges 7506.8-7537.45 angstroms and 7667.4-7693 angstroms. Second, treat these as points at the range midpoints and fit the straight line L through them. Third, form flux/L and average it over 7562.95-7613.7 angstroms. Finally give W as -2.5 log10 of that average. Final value 0.04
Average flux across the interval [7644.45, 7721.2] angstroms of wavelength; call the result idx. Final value 4.04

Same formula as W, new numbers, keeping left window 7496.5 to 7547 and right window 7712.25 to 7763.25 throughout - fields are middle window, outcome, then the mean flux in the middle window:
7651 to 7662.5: 0.03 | 4.05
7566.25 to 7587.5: 0.03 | 4.01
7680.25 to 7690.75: 0.07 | 3.92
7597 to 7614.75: 0.12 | 3.68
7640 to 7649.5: 0.06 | 3.93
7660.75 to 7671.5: 0.01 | 4.11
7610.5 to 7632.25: 0.03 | 4.01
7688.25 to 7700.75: 0.06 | 3.94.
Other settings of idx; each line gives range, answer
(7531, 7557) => 4.07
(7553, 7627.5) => 3.96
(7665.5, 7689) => 4.08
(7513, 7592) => 4.04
